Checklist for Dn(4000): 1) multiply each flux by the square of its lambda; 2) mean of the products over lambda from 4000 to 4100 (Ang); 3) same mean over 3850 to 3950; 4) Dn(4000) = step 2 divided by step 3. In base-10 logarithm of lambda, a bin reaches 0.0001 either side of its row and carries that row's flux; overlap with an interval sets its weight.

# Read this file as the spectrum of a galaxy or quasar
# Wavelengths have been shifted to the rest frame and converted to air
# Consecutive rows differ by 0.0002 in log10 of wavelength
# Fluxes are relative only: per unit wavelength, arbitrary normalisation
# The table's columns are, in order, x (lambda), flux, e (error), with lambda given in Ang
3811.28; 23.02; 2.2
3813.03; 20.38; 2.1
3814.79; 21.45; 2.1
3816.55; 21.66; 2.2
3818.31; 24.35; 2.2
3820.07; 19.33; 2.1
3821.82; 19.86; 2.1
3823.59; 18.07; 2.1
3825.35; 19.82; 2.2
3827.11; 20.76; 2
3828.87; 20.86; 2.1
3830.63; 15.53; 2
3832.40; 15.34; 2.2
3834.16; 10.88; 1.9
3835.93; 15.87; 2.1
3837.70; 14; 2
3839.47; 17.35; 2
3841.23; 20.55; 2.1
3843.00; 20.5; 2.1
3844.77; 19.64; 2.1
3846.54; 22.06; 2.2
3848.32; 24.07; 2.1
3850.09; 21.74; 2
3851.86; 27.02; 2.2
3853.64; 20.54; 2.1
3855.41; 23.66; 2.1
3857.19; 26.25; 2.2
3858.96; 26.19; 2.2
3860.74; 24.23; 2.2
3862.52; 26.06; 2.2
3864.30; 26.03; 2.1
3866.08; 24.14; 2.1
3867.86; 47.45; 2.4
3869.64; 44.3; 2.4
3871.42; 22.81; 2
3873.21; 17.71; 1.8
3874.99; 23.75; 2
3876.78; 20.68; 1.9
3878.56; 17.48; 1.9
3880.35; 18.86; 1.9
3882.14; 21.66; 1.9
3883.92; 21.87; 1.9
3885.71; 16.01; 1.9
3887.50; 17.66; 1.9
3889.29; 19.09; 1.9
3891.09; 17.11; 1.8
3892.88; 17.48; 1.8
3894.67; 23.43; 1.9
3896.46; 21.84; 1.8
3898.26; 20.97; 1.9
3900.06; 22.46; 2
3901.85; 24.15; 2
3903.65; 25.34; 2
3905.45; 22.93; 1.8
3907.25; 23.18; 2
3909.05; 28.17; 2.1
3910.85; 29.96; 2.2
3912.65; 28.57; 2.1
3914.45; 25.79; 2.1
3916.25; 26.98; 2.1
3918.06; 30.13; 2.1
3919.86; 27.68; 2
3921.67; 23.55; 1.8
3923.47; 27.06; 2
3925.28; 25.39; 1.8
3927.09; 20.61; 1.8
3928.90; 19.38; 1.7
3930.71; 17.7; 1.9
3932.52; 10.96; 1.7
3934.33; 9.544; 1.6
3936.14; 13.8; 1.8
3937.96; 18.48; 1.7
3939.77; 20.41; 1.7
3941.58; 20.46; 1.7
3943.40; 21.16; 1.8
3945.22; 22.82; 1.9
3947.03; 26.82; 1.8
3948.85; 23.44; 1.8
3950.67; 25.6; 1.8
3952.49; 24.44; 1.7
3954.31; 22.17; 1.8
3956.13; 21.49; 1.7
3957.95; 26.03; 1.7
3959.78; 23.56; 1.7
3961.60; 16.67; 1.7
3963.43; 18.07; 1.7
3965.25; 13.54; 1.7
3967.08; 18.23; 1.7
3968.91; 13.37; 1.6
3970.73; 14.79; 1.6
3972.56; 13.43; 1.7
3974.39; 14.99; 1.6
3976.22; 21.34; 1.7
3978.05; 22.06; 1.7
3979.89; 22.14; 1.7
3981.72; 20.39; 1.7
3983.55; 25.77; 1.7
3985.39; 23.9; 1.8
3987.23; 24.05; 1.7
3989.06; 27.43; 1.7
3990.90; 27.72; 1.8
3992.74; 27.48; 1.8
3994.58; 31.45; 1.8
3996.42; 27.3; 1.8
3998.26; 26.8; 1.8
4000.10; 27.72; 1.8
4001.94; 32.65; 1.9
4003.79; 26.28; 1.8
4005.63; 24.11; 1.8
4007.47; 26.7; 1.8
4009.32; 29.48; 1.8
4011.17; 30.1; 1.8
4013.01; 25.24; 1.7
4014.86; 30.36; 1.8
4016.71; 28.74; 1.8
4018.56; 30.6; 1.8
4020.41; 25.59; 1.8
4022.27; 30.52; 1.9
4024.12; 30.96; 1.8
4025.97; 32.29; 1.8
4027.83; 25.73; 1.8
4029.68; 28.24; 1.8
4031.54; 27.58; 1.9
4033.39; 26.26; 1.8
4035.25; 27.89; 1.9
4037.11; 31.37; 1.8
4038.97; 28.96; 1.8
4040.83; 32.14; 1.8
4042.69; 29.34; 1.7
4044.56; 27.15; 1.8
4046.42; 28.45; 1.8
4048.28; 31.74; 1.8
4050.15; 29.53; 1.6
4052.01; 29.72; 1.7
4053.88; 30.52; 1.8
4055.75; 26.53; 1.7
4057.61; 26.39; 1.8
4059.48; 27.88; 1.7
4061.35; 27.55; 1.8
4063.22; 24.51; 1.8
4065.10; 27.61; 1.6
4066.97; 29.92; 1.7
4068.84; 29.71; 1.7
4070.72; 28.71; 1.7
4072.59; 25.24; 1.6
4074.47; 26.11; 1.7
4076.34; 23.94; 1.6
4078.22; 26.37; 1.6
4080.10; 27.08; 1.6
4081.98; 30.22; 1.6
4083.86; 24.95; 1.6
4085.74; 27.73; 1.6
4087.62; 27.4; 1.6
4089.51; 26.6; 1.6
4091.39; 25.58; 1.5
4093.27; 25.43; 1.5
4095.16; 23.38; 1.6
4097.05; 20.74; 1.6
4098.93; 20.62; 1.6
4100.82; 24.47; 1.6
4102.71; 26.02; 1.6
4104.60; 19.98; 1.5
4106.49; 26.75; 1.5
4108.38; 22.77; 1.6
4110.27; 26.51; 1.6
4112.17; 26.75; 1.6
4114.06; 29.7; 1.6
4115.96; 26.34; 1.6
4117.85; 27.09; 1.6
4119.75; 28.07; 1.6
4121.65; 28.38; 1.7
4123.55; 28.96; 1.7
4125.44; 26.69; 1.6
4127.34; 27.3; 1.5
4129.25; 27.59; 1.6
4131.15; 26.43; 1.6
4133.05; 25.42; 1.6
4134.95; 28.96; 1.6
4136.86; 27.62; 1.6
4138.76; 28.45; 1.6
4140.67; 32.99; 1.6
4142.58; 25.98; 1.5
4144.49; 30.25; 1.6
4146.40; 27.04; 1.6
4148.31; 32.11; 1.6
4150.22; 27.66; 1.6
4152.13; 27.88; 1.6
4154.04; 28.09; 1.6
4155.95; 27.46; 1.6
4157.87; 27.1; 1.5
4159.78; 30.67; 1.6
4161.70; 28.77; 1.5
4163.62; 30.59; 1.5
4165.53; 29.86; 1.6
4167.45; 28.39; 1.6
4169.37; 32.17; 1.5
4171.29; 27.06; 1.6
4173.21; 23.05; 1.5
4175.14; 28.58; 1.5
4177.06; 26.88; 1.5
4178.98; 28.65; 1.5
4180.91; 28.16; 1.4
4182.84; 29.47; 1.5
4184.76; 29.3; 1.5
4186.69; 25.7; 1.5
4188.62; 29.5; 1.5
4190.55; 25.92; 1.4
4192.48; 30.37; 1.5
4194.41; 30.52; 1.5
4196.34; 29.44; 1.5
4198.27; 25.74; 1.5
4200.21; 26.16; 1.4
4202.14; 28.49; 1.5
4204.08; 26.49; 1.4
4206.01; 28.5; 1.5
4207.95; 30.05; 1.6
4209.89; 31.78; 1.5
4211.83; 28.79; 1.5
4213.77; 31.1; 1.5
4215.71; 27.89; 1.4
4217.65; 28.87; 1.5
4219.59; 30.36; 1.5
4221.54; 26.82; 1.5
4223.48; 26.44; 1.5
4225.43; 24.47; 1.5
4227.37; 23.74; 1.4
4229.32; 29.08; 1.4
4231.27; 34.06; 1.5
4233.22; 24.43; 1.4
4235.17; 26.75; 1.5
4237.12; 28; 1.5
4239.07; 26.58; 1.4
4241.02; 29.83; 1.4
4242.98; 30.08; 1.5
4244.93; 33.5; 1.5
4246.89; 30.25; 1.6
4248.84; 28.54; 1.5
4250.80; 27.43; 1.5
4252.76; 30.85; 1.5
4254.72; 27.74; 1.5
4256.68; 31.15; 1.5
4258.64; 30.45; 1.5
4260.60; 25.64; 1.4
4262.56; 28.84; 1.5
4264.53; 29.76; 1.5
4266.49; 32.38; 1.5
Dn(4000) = 1.29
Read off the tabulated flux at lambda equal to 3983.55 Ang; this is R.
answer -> 25.77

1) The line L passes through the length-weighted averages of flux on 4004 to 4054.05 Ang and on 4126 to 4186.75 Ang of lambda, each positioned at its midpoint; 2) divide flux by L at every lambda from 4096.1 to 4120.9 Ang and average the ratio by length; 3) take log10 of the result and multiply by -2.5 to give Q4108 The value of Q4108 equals 0.14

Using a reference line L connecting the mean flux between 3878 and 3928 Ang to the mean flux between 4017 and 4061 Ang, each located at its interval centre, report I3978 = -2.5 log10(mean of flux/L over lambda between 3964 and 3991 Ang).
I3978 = 0.30 mag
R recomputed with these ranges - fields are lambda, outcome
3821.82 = 19.86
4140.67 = 32.99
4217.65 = 28.87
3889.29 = 19.09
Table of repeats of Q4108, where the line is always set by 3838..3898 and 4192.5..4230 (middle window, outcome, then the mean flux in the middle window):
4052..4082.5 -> -0.06 mag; 27.4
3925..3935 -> 0.37 mag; 16.9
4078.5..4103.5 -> 0.04 mag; 25.4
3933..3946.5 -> 0.31 mag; 18.1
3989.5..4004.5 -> -0.14 mag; 28.4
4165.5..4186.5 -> -0.02 mag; 28.2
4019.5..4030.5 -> -0.14 mag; 28.9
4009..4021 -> -0.14 mag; 28.6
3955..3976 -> 0.34 mag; 17.8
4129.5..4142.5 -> -0.04 mag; 28.1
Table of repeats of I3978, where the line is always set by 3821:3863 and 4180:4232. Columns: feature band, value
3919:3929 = -0.10 mag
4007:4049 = -0.18 mag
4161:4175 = -0.04 mag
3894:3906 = -0.06 mag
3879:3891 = 0.13 mag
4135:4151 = -0.08 mag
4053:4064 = -0.09 mag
